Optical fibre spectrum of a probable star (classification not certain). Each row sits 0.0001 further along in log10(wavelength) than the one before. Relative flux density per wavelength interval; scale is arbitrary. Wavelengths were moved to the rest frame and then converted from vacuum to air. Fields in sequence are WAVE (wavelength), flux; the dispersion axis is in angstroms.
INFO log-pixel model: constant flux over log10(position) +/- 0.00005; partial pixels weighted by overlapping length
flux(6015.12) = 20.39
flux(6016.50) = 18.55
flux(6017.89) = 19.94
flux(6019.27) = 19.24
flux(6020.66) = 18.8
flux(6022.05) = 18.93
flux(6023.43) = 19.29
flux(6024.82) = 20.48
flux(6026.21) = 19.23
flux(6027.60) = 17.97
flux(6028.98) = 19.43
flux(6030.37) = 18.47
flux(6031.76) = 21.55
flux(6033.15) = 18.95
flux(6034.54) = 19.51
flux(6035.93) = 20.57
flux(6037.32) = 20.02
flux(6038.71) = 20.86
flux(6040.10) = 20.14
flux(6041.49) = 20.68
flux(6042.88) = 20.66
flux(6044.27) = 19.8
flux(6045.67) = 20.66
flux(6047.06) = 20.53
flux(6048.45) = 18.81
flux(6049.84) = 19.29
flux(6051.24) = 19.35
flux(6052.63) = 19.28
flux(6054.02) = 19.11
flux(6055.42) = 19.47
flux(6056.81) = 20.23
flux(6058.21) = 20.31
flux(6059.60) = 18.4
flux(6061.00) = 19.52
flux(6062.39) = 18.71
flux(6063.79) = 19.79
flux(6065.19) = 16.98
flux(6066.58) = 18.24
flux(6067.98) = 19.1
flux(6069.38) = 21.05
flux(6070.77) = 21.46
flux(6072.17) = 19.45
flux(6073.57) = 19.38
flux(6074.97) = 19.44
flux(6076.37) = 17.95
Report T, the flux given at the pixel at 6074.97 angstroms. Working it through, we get 19.44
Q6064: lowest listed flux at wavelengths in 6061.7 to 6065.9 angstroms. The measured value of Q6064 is 16.98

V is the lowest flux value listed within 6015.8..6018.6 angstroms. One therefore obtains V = 18.55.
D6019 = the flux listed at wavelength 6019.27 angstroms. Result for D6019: 19.24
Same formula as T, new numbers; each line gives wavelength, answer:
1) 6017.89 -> 19.94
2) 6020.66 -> 18.8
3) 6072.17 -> 19.45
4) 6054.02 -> 19.11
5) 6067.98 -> 19.1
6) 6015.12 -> 20.39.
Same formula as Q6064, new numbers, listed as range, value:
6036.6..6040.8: 20.02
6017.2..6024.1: 18.8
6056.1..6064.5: 18.4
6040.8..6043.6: 20.66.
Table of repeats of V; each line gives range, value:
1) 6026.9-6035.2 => 17.97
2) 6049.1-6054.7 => 19.11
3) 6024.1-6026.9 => 19.23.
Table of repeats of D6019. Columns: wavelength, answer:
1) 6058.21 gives 20.31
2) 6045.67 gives 20.66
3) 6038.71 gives 20.86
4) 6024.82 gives 20.48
